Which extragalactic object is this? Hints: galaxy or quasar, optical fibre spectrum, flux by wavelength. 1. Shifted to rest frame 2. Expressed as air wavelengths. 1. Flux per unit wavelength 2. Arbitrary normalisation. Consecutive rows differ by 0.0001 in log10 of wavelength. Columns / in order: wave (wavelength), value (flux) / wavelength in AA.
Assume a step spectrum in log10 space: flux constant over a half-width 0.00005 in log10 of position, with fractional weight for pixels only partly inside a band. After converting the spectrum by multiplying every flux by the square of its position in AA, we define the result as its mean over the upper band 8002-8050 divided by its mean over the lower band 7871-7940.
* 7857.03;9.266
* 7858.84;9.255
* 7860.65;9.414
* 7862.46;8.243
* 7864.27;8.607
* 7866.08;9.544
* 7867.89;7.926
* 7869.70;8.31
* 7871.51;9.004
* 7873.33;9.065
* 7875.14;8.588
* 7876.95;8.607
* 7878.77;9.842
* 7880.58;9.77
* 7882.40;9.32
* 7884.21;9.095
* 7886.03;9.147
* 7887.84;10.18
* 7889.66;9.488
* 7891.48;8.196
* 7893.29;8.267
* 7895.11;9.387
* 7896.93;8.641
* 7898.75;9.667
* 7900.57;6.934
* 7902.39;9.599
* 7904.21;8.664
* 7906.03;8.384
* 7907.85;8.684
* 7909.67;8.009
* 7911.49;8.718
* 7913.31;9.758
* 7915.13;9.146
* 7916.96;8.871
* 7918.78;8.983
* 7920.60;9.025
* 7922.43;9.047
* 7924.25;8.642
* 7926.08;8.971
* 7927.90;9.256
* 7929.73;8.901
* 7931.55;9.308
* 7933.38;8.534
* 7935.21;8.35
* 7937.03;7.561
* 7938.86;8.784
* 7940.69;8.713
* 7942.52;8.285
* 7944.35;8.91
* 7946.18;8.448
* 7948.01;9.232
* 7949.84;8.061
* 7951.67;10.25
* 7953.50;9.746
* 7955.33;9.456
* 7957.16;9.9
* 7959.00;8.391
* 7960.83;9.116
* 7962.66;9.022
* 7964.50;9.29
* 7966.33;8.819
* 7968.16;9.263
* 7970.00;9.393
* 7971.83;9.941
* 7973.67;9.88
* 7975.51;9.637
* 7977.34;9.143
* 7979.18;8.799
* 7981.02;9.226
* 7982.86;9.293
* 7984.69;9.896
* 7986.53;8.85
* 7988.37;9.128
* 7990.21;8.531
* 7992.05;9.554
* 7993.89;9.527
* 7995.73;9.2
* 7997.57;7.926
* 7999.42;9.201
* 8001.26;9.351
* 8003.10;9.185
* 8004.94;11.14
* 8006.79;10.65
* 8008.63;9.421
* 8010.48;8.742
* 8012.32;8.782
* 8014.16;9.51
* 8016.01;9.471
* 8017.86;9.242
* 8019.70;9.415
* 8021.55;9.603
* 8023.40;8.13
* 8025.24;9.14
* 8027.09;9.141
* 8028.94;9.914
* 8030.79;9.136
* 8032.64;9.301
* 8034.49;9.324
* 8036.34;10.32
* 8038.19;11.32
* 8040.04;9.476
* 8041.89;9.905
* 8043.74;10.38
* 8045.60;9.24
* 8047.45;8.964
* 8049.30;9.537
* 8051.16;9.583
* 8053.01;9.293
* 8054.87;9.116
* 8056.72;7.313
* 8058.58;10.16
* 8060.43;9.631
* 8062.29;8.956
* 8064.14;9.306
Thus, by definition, 1.11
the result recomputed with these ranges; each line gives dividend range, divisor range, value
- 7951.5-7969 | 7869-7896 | 1.04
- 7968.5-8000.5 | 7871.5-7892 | 1.03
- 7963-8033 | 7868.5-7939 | 1.07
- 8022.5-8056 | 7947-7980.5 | 1.04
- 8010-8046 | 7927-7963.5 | 1.09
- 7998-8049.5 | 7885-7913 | 1.11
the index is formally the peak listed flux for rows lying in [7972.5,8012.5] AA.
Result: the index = 11.14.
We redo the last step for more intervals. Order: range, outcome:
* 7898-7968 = 10.25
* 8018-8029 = 9.914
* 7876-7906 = 10.18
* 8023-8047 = 11.32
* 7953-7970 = 9.9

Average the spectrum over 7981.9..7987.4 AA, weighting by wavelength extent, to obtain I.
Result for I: 9.36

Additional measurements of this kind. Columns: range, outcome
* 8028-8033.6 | 9.44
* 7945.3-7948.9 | 8.84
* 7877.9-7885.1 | 9.51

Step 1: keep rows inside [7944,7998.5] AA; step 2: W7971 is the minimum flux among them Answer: 7.926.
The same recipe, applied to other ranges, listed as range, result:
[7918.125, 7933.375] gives 8.642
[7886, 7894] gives 8.196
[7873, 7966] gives 6.934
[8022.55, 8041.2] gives 8.13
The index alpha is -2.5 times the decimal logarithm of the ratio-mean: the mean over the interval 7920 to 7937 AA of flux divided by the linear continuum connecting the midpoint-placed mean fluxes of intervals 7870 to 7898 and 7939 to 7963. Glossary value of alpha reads 0.03 mag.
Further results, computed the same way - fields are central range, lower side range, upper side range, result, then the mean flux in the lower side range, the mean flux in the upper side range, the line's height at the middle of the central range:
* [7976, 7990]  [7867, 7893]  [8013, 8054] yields 0.02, 9.02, 9.51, 9.35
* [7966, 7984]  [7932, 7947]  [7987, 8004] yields -0.06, 8.47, 9.06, 8.84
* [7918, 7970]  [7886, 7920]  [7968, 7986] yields 0.03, 8.88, 9.44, 9.19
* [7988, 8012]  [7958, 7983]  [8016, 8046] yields 0.01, 9.23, 9.56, 9.39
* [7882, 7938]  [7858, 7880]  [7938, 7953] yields 0.00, 8.88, 8.86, 8.87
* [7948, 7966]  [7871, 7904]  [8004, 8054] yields 0.01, 9.03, 9.56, 9.29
